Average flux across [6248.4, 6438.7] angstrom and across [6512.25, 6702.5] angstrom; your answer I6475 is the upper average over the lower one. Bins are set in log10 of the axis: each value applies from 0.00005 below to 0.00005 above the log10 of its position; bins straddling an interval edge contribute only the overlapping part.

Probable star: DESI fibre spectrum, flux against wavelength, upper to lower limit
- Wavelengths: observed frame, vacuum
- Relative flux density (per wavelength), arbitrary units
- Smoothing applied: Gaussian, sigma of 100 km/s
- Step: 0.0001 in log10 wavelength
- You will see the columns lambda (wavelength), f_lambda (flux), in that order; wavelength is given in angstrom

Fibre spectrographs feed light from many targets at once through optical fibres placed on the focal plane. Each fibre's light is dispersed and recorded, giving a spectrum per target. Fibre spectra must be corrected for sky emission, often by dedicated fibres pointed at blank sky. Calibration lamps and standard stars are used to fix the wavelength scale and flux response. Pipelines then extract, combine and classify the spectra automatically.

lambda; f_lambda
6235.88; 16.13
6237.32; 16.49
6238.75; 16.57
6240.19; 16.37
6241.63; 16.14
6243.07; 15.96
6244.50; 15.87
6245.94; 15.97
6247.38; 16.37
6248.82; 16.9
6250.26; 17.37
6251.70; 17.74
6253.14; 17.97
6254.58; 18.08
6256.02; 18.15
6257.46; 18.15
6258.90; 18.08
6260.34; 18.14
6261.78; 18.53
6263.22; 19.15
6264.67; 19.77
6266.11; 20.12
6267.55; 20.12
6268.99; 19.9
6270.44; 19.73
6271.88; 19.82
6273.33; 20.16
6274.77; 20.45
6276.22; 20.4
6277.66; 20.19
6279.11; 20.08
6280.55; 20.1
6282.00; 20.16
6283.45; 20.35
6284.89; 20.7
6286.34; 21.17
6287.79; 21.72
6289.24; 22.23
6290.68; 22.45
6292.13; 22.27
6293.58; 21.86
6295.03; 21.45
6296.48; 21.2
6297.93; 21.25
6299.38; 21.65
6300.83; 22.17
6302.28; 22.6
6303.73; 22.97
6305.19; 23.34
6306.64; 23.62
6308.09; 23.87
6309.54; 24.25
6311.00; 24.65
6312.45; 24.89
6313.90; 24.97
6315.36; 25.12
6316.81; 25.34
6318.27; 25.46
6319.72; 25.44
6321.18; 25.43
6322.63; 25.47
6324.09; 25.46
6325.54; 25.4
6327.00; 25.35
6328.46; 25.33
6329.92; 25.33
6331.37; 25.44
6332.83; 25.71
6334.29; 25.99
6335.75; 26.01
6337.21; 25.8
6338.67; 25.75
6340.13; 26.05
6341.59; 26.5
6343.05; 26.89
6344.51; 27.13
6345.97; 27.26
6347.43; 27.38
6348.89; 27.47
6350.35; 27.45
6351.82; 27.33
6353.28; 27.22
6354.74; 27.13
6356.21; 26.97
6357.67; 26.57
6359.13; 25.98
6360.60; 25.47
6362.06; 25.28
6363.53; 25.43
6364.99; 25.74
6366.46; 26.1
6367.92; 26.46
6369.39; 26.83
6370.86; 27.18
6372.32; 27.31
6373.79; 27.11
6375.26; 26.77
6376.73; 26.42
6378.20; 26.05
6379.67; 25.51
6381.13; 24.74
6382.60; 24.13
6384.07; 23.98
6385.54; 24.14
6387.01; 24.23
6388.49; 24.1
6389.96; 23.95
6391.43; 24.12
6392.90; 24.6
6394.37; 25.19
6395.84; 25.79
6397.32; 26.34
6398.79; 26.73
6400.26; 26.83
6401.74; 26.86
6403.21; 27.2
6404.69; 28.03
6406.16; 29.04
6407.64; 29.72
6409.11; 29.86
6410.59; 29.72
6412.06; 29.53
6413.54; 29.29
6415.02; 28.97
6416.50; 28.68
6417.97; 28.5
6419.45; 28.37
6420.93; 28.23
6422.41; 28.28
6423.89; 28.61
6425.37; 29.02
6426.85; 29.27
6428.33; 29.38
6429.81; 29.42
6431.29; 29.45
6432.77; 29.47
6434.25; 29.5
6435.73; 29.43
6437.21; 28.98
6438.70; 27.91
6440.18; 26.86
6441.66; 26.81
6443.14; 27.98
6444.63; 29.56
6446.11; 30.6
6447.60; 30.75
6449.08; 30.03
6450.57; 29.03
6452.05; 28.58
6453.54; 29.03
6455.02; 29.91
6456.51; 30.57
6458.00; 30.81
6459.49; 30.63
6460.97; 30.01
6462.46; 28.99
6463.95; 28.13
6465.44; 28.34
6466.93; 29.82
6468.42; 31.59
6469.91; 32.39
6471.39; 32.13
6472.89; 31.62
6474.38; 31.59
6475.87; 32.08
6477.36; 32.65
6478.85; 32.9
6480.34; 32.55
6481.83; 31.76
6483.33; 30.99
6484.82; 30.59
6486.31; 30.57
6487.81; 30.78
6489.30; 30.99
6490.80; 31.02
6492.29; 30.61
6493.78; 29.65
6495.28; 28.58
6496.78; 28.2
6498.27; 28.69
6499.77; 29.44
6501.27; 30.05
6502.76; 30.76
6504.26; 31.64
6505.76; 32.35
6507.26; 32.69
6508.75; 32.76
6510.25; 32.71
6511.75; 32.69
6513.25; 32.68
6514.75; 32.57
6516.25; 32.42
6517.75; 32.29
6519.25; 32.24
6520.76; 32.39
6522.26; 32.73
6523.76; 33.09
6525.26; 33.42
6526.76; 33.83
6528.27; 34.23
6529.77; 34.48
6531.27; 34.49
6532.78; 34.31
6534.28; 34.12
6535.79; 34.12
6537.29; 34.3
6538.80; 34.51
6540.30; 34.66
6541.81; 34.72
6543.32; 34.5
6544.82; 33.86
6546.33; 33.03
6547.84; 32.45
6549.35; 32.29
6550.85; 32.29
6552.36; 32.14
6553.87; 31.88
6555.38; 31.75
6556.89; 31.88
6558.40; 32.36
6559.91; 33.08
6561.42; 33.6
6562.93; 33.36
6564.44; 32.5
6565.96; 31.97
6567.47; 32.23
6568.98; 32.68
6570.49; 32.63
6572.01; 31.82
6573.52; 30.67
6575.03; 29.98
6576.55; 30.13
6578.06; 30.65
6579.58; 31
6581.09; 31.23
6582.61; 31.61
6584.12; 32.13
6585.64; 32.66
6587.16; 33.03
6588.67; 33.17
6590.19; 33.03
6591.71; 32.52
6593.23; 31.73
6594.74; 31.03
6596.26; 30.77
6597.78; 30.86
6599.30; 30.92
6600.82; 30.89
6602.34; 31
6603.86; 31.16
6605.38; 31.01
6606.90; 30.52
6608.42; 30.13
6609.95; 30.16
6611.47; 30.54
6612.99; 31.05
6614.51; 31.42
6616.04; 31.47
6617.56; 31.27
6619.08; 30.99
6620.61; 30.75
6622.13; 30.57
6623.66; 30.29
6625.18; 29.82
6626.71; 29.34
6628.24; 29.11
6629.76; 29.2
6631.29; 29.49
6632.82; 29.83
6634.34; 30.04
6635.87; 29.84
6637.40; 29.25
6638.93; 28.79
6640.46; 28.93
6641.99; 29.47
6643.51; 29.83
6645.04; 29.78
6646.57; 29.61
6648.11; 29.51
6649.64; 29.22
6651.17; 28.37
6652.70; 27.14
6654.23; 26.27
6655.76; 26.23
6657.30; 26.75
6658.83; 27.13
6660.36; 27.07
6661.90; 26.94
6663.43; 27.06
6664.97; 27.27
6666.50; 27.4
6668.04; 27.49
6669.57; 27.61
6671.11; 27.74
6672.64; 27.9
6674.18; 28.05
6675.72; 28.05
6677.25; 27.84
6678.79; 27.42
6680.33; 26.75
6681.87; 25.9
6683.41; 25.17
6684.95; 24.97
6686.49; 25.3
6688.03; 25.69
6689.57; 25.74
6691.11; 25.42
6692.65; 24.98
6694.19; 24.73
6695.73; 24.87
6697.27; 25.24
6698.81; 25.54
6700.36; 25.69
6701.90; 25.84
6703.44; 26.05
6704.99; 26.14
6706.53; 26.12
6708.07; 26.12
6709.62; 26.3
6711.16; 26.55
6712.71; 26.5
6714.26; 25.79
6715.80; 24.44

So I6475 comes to 1.23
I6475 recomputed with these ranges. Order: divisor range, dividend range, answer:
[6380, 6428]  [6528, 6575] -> 1.22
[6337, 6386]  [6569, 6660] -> 1.15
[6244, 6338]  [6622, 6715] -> 1.26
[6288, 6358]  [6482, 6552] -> 1.30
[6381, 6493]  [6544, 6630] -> 1.09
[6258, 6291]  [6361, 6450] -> 1.36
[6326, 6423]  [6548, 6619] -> 1.19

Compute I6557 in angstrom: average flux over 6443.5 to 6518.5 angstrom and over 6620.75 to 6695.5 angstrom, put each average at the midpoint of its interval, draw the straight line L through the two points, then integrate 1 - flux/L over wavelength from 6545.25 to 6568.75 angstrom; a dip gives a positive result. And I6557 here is -2.3 angstrom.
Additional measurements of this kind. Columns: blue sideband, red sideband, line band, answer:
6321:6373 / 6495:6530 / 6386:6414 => 1.3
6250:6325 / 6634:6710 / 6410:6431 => -4.9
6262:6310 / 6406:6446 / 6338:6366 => -2.0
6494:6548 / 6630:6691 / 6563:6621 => -2.5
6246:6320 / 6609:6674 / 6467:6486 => -4.9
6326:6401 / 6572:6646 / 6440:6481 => -3.6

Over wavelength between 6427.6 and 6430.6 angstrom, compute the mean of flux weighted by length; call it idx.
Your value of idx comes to 29.4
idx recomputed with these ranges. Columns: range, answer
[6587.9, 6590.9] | 33.1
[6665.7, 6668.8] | 27.4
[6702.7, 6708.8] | 26.1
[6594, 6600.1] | 30.9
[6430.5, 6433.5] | 29.5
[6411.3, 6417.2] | 29.1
